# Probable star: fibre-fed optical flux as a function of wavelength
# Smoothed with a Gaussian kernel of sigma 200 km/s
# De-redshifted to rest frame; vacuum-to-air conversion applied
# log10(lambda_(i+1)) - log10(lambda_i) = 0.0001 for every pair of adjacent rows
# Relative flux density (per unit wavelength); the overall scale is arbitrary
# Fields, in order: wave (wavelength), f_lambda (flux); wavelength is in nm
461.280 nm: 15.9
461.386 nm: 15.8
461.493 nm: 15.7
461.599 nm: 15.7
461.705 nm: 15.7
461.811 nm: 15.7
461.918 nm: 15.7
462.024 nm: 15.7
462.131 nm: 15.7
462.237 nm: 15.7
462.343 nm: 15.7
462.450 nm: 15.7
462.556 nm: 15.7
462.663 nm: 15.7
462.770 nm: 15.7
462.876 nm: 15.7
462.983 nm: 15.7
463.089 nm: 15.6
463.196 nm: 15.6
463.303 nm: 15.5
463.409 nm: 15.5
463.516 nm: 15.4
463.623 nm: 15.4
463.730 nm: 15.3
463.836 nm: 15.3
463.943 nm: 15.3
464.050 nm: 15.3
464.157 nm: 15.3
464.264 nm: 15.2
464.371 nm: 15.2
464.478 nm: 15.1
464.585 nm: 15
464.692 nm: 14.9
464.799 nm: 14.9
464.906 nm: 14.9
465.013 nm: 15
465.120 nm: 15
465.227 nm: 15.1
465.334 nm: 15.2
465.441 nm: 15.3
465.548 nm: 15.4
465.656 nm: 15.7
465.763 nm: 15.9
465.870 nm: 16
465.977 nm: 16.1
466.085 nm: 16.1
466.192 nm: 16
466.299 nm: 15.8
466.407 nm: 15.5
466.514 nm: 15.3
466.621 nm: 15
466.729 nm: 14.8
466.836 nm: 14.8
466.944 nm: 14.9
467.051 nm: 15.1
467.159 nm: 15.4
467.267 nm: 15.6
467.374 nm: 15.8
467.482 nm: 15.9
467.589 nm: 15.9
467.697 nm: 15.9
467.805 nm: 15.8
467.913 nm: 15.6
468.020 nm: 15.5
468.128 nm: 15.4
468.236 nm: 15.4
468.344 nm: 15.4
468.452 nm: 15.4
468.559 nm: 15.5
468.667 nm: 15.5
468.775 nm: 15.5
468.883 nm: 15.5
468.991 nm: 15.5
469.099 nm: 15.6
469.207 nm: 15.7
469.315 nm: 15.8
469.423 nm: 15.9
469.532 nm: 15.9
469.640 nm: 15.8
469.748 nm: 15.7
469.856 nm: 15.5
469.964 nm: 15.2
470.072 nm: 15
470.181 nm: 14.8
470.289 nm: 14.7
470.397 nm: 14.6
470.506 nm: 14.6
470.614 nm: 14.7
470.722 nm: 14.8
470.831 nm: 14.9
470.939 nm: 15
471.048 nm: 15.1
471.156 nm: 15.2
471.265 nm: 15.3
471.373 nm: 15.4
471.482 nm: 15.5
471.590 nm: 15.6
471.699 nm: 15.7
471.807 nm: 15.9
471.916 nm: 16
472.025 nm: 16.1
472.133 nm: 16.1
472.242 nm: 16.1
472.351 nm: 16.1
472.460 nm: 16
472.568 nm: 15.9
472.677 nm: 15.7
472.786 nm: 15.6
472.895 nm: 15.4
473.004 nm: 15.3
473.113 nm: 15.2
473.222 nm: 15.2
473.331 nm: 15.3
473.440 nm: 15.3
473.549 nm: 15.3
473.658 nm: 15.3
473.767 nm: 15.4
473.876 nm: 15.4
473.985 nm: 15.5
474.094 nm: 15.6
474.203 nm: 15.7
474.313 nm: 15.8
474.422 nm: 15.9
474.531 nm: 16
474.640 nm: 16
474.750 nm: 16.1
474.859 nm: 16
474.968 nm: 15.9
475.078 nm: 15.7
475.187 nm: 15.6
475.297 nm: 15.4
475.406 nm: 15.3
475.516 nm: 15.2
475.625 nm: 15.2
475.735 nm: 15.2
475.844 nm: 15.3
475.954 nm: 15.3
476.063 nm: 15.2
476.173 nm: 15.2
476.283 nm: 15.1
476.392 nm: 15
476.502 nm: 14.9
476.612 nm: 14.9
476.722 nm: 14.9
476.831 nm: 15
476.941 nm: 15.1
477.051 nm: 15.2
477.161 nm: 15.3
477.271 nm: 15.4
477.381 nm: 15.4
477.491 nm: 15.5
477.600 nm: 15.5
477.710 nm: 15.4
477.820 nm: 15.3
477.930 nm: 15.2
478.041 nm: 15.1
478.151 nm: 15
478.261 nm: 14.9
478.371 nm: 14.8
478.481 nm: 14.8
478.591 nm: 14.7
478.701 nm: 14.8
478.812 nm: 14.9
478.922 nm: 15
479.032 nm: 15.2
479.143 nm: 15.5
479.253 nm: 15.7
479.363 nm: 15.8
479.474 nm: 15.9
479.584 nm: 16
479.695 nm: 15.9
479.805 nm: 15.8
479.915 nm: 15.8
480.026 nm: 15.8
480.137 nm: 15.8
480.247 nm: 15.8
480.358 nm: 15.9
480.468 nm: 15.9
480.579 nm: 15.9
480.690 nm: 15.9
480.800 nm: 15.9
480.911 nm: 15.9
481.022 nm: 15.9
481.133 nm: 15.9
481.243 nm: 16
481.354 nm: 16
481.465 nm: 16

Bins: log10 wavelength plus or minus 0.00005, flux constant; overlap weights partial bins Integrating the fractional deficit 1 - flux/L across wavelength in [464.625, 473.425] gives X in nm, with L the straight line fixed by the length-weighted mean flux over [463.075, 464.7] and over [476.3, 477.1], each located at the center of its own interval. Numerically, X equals -0.151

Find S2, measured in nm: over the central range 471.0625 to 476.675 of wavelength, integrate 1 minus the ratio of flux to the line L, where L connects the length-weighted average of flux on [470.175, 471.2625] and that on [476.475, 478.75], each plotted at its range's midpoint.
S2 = -0.21 nm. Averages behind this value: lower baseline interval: 14.9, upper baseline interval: 15.1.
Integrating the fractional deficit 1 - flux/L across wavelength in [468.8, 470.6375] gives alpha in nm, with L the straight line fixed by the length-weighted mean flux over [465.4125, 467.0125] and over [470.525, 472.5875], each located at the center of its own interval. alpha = 0.022 nm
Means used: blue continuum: 15.5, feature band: 15.3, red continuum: 15.5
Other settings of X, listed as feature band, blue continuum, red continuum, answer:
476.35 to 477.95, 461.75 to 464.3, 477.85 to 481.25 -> 0.03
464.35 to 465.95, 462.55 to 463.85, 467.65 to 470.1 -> 0.03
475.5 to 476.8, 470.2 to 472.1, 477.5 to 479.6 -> 0.01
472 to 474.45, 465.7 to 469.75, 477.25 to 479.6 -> -0.03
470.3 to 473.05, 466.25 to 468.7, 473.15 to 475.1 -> 0.02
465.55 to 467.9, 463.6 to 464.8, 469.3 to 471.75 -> -0.06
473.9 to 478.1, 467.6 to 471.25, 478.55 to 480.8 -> 0.03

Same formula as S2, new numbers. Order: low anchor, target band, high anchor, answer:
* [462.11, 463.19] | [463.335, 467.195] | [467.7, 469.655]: 0.082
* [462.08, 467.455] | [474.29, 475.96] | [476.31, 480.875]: -0.025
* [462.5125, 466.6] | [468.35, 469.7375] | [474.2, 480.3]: -0.019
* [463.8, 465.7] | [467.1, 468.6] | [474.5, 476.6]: -0.036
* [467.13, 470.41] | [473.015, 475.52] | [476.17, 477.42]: -0.056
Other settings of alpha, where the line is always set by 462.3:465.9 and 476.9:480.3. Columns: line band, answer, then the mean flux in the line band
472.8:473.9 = 0.00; 15.3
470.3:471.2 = 0.03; 14.9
